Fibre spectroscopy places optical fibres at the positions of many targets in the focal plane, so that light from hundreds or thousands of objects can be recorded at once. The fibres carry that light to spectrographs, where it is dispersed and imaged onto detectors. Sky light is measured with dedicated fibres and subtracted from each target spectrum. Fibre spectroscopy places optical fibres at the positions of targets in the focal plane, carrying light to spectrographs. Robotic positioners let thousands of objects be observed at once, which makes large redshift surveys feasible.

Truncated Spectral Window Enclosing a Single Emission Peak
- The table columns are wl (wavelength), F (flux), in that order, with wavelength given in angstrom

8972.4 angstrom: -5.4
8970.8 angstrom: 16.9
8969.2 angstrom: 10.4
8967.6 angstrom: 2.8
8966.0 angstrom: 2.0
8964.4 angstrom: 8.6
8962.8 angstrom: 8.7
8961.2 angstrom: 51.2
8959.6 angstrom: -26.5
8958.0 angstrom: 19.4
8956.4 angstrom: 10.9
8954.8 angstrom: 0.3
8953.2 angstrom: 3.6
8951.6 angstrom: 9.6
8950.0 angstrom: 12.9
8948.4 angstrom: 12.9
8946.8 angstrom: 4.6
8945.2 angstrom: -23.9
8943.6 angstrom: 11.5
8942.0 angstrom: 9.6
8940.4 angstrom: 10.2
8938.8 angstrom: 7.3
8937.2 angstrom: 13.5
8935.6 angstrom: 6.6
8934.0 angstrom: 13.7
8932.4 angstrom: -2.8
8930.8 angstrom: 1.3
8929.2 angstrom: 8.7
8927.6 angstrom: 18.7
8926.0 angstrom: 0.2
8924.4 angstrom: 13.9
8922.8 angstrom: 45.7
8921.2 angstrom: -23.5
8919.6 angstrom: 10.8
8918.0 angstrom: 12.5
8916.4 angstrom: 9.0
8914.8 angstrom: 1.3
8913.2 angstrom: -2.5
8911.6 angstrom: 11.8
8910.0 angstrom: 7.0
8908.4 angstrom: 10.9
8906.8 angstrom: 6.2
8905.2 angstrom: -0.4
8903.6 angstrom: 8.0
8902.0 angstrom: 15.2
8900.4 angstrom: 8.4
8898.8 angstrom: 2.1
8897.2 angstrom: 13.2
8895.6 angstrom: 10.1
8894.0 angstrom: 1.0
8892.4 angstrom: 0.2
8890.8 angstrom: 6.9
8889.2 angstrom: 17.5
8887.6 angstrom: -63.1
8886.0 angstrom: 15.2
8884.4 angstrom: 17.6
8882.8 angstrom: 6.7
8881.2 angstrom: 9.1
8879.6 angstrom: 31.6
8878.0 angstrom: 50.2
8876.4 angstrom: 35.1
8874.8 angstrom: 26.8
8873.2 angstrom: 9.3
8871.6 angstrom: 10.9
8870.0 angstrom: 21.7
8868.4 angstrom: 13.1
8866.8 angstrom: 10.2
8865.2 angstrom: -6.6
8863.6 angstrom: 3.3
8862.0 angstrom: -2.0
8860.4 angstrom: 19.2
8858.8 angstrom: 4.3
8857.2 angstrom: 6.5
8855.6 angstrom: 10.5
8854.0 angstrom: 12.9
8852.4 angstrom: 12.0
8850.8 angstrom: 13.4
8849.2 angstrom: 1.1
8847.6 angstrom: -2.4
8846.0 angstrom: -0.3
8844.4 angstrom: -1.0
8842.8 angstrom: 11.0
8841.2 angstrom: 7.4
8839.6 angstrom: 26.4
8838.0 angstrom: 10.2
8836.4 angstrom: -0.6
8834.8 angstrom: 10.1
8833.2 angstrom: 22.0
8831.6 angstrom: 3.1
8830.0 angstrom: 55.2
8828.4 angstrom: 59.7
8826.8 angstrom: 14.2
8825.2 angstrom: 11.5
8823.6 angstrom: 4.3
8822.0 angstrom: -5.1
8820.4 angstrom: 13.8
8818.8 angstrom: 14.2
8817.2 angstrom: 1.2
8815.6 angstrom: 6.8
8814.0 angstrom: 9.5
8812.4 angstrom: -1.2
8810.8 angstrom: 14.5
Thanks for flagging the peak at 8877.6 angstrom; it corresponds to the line Hbeta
